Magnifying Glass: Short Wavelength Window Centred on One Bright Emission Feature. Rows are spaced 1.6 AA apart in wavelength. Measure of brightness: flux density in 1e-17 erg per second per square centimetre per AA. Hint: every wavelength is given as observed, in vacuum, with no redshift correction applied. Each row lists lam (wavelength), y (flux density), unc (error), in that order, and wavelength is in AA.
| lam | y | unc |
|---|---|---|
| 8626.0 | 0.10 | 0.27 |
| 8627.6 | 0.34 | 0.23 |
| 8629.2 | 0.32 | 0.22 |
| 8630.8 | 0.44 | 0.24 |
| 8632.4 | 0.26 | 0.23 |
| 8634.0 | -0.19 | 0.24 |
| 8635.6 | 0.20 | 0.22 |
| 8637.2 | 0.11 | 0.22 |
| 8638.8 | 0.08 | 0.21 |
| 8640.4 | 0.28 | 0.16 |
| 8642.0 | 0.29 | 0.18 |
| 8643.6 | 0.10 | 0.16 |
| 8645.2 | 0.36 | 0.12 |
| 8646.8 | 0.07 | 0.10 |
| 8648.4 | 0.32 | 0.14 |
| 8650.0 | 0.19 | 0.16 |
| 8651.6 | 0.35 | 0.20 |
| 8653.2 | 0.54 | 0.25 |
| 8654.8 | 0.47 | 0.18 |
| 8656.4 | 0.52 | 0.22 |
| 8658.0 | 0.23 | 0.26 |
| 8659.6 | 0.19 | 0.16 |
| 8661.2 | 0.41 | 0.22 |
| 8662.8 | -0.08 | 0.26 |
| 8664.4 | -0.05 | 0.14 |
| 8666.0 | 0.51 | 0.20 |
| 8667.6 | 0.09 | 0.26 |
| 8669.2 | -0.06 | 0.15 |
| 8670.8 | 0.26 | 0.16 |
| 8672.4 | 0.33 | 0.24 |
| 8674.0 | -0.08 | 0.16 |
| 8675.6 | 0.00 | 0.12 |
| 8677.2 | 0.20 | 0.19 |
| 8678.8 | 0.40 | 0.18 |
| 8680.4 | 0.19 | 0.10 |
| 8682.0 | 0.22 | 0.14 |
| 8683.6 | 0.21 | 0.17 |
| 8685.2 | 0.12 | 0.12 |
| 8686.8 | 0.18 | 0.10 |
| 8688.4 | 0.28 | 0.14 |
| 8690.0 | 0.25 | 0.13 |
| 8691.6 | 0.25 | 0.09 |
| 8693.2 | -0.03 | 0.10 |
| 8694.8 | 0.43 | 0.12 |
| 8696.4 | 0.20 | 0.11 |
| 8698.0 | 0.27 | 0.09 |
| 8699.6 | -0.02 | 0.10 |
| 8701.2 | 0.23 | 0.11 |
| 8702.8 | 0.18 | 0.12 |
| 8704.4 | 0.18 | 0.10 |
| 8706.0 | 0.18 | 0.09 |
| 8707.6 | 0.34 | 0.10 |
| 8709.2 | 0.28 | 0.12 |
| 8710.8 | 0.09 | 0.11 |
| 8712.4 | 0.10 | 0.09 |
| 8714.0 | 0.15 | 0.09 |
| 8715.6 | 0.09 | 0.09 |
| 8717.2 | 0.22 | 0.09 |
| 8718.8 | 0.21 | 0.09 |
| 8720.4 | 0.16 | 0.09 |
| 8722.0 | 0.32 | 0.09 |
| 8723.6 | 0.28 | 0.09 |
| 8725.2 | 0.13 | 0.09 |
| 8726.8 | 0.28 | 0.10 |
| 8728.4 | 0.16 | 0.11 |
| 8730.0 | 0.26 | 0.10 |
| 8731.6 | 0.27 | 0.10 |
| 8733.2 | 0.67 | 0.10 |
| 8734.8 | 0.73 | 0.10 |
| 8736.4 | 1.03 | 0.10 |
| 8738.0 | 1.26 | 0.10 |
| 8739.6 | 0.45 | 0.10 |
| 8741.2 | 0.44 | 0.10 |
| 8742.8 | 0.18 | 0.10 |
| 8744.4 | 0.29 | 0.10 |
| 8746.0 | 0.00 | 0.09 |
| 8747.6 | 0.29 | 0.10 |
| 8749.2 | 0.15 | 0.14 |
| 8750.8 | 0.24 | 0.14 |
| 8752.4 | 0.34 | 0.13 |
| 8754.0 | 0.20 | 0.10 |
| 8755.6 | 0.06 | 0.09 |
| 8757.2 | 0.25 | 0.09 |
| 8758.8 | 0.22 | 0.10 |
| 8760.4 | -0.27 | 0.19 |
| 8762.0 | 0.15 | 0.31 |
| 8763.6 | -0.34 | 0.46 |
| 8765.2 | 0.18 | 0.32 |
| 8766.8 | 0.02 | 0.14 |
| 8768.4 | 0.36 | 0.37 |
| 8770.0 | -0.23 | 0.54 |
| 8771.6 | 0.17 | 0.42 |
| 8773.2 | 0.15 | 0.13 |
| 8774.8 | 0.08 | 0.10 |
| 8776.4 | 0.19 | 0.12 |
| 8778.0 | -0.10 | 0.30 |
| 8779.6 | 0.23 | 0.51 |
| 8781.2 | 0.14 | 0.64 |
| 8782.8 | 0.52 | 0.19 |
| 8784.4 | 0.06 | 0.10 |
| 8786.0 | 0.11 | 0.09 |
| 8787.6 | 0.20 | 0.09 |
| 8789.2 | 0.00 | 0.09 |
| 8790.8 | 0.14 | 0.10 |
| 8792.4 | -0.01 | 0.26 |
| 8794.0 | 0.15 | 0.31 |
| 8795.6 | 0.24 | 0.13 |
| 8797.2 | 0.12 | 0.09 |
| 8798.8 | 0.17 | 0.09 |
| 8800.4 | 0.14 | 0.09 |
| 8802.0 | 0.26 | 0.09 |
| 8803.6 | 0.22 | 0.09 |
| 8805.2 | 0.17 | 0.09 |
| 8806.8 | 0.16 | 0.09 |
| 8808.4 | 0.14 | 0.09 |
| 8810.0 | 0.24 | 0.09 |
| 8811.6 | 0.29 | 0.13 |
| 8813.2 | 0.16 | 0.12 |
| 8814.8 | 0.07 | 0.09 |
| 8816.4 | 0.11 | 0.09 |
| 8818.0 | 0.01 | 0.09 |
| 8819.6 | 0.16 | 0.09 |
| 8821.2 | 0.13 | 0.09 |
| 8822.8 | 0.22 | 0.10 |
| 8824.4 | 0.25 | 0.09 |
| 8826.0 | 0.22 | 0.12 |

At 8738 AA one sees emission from [O III] 5007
